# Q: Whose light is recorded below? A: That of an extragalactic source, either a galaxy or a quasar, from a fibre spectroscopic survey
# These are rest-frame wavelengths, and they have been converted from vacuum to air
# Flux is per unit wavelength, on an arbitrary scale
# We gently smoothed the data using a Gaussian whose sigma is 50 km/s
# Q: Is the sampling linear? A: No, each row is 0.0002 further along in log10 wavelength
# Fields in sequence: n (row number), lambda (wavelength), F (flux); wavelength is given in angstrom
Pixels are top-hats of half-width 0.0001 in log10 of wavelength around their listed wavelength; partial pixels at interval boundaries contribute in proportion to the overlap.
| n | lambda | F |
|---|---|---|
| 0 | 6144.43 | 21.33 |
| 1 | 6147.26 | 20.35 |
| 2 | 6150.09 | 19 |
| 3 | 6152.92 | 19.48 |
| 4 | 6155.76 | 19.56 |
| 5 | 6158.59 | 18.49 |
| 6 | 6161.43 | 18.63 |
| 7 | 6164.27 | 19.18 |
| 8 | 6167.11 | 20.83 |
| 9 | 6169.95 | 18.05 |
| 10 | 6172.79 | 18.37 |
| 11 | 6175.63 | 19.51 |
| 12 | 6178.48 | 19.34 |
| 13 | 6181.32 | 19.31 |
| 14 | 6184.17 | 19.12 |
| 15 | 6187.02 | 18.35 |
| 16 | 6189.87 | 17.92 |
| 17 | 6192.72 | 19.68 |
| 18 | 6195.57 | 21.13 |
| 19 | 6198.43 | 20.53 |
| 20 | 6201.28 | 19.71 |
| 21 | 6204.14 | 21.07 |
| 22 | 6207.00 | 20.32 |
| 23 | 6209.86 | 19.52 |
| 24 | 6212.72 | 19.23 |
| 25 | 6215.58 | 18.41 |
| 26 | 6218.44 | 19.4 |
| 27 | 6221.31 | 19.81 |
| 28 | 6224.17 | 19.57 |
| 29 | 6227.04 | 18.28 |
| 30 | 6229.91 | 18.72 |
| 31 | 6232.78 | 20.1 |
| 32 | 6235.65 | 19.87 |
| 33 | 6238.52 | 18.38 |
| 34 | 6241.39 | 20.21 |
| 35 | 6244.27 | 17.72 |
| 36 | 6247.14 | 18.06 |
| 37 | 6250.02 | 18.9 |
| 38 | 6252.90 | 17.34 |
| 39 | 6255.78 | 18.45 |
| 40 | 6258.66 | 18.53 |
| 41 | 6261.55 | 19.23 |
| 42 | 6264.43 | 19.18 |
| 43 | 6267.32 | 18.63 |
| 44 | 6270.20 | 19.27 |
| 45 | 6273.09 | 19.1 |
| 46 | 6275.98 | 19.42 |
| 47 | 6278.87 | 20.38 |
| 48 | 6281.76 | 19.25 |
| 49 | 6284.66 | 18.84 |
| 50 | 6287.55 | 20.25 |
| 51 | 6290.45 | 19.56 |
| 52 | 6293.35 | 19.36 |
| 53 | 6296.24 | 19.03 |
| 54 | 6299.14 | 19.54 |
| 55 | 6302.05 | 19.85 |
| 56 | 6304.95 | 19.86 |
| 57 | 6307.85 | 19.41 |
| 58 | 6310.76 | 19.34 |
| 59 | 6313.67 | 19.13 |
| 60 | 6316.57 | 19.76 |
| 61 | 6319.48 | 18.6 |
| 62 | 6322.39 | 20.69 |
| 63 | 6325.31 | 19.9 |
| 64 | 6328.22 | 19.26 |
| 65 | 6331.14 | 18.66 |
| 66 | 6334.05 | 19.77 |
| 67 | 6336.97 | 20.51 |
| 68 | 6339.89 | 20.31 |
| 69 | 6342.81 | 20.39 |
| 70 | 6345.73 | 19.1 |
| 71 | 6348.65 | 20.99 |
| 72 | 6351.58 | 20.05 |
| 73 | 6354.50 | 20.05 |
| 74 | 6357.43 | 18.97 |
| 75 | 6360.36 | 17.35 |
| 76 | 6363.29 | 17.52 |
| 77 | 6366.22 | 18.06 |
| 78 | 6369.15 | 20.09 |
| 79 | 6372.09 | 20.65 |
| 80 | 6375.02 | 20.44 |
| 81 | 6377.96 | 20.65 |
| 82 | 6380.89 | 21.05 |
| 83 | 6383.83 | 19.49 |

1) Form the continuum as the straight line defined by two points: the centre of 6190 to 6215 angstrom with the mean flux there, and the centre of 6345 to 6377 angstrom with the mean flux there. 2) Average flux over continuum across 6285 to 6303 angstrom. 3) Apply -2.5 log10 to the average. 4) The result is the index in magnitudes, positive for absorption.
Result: 0.01 mag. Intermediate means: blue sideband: 20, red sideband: 19.4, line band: 19.5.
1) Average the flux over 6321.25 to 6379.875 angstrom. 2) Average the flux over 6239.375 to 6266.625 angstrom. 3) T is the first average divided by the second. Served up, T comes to 1.1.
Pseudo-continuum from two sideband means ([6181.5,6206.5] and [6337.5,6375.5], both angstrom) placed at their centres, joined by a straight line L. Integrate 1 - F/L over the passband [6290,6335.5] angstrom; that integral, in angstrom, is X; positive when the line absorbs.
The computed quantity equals 0.2 angstrom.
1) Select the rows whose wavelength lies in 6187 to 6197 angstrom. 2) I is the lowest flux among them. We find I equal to 17.92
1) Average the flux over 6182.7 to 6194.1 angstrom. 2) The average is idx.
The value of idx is 18.8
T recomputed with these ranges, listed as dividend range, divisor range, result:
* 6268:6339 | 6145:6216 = 1.00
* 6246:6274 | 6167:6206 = 0.96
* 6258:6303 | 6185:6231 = 0.99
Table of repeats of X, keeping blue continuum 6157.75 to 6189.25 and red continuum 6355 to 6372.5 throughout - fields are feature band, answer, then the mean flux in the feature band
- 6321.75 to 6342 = -1.2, 19.8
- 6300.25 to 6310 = -0.4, 19.7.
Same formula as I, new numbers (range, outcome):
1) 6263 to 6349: 18.6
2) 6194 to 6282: 17.34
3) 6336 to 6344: 20.31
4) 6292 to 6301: 19.03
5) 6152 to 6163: 18.49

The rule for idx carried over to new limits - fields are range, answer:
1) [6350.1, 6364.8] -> 18.8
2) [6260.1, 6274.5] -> 19.1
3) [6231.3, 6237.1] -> 20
